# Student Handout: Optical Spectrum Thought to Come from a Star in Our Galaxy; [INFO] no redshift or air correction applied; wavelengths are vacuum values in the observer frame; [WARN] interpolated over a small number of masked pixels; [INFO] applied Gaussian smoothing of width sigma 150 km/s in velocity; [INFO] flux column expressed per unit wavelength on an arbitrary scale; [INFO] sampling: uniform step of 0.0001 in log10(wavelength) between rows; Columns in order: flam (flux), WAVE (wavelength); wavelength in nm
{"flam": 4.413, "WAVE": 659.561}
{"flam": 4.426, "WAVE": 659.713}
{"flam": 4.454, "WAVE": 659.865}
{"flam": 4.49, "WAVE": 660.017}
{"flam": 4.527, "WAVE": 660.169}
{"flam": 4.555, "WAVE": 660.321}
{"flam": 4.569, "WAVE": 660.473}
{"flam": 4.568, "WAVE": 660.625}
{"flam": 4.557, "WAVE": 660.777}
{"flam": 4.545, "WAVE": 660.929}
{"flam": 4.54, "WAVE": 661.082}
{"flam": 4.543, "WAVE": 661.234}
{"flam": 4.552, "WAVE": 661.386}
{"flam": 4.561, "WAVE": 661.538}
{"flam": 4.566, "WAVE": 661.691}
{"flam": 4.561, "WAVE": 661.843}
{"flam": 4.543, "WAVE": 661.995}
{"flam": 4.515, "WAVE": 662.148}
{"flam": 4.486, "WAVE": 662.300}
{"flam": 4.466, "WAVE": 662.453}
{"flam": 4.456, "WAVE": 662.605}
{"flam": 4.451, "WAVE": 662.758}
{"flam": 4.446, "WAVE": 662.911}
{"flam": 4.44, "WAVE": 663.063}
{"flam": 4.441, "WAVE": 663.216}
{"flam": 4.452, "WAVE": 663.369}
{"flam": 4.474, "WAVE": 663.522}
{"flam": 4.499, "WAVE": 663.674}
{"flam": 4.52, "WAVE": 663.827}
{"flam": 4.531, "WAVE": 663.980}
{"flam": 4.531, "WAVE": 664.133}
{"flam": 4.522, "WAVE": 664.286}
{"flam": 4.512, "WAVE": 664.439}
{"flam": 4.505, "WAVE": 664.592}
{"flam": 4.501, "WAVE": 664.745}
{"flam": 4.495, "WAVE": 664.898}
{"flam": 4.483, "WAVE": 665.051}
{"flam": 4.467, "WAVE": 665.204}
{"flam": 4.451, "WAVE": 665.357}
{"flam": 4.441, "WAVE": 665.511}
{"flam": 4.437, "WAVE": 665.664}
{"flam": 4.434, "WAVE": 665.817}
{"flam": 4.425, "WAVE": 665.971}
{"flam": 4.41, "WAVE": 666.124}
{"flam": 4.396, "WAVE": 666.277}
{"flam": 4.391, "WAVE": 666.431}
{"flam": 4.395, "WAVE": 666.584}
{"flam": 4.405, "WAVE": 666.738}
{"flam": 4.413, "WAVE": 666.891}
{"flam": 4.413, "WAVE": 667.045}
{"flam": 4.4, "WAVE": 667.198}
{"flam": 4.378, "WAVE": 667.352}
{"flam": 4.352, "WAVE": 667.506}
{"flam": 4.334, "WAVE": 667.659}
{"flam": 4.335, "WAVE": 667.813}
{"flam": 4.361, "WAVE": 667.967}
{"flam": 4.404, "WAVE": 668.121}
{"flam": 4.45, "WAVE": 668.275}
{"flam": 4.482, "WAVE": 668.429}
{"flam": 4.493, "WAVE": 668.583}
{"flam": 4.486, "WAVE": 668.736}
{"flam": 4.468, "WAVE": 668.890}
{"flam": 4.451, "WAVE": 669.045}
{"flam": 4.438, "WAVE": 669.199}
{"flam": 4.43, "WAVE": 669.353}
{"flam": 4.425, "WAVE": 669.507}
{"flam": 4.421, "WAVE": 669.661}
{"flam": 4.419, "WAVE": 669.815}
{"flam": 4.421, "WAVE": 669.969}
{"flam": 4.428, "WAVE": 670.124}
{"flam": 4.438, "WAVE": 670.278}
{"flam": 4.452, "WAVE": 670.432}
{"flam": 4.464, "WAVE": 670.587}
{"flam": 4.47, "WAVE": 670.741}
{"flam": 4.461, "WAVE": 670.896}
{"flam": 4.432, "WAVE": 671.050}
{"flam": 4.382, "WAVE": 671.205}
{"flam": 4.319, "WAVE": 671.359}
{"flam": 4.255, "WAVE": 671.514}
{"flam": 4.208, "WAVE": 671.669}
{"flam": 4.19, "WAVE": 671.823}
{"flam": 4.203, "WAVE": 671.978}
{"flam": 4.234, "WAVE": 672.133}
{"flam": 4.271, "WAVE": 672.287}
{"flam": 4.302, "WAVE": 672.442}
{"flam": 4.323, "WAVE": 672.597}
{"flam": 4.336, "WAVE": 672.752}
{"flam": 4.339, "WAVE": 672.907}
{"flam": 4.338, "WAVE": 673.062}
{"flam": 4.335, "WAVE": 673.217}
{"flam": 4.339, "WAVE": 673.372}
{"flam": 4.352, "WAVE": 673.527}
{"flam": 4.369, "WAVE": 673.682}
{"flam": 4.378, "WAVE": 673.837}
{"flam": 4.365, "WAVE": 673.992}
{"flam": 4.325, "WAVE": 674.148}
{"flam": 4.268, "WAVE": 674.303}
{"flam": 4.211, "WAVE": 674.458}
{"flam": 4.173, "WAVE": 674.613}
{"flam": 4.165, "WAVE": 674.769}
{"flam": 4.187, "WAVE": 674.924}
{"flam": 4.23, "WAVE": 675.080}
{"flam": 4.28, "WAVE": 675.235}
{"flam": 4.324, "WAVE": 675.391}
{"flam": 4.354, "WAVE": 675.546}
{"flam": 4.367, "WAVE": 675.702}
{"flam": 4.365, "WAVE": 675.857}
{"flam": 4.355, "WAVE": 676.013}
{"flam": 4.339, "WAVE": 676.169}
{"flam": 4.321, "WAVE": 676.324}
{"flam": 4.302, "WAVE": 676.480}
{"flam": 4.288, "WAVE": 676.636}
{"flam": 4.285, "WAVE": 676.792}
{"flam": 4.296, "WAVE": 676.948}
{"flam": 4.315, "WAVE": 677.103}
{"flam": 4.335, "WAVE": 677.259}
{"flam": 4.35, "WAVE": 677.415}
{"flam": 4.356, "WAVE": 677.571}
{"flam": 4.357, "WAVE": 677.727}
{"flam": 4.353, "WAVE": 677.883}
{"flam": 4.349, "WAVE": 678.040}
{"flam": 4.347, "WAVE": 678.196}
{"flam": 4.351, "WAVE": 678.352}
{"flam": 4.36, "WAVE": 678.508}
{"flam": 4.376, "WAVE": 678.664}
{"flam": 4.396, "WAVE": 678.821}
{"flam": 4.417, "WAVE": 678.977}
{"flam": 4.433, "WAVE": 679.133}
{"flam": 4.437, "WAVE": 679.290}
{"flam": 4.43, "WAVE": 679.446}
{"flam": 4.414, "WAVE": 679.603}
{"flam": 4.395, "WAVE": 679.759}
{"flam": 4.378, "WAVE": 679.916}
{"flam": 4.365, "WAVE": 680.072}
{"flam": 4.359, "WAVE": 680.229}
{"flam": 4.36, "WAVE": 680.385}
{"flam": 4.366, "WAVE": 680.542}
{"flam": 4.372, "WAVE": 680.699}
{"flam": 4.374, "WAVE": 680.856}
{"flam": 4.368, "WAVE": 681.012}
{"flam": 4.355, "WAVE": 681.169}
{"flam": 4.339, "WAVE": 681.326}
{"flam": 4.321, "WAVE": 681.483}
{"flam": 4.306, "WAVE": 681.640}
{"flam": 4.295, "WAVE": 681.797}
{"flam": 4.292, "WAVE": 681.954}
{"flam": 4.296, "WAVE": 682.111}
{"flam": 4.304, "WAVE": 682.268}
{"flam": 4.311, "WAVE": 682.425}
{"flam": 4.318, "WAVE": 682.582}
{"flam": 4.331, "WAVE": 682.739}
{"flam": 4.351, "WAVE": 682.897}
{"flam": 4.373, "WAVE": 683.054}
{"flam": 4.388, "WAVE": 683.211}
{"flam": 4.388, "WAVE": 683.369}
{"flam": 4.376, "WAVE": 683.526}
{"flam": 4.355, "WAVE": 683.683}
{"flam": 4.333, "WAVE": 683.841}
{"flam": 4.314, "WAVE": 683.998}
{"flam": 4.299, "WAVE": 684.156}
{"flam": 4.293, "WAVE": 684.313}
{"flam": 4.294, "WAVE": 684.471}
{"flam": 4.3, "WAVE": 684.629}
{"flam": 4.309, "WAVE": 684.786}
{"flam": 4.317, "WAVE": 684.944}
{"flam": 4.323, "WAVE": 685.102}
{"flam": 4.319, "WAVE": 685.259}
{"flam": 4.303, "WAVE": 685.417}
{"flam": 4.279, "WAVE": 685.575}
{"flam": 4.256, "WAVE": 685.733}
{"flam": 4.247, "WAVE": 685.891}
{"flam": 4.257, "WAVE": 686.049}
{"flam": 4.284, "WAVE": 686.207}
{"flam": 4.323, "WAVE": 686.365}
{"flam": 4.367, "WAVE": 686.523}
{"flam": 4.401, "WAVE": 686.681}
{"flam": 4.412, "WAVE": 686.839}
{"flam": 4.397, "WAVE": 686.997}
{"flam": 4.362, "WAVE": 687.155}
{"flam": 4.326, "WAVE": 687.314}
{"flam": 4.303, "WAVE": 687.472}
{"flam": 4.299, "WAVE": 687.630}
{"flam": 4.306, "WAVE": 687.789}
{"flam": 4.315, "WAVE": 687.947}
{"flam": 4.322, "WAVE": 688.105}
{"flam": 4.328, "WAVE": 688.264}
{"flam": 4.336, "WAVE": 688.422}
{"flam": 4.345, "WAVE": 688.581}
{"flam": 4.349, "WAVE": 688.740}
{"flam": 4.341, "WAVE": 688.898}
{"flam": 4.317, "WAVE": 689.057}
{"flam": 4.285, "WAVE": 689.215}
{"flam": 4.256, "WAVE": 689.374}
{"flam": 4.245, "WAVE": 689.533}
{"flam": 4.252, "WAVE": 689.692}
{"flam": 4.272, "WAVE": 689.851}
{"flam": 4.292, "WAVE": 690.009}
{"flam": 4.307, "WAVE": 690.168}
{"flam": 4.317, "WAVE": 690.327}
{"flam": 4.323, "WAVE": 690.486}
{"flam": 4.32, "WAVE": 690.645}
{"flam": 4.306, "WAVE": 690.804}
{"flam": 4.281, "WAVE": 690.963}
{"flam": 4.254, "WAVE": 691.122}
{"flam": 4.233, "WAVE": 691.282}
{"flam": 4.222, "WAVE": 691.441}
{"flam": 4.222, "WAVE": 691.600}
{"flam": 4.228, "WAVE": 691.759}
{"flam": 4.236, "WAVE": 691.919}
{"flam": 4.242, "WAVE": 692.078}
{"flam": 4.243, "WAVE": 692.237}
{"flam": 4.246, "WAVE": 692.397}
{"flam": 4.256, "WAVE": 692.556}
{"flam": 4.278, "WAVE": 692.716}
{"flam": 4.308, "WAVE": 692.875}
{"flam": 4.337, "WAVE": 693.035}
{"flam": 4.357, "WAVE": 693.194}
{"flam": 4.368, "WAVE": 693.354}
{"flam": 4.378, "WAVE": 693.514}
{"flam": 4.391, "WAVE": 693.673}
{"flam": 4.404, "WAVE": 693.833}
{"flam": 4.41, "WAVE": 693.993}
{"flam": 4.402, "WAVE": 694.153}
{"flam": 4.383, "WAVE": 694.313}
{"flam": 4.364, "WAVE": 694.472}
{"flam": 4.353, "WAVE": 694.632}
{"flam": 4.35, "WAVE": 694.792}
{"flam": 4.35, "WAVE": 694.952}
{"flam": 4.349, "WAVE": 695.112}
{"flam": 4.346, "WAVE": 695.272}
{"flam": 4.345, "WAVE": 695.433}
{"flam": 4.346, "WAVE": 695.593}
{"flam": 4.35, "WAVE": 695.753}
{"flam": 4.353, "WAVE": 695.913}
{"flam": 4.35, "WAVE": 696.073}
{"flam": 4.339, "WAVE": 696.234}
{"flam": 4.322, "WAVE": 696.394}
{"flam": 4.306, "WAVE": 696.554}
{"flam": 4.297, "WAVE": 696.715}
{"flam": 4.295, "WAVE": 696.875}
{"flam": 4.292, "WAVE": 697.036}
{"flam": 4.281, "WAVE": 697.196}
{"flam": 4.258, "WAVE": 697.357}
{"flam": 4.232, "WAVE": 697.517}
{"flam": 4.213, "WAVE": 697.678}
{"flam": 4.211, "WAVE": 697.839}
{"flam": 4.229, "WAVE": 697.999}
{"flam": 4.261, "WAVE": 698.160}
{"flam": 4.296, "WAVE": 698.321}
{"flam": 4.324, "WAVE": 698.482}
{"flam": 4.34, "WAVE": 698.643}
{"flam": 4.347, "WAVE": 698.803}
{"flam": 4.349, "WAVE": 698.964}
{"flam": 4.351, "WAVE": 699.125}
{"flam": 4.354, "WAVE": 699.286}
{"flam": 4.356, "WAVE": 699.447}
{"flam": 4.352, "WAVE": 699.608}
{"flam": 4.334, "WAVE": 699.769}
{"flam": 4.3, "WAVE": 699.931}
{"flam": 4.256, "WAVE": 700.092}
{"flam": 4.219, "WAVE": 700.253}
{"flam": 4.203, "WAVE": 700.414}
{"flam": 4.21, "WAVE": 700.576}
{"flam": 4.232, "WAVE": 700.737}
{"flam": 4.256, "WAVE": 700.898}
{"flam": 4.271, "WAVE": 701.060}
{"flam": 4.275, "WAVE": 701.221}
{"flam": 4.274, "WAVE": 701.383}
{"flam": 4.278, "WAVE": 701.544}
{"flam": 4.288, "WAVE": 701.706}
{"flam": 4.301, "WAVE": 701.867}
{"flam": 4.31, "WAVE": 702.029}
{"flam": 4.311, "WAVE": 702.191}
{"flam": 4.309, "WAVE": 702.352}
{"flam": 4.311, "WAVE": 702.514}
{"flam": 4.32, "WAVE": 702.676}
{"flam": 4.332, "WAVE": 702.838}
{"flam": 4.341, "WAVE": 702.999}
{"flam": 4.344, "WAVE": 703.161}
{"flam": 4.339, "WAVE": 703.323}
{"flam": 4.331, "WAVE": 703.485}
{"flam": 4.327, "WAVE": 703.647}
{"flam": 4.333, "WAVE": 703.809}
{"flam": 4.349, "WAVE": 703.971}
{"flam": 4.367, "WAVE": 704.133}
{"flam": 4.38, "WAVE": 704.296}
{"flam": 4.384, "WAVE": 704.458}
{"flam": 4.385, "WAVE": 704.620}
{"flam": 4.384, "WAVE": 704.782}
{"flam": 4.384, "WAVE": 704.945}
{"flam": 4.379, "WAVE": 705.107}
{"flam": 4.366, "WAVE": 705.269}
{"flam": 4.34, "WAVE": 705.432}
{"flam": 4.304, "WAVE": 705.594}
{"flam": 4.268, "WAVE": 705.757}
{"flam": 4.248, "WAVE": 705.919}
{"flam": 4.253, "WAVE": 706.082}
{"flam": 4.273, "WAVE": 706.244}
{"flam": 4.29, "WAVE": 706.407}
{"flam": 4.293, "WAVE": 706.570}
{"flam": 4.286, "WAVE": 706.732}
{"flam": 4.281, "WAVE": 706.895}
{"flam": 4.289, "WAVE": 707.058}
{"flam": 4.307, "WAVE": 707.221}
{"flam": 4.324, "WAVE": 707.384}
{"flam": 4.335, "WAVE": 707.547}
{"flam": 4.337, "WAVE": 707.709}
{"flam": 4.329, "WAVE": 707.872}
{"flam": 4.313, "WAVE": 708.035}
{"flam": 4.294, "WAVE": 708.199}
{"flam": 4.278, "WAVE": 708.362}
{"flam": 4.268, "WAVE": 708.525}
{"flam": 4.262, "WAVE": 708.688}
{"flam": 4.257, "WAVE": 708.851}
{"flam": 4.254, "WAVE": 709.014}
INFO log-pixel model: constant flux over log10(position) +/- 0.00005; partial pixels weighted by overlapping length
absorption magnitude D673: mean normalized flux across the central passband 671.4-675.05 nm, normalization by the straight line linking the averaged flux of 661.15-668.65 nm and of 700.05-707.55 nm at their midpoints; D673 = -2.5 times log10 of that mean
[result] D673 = 0.04 mag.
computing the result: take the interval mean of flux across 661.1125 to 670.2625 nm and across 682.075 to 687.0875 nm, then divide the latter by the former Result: 1.0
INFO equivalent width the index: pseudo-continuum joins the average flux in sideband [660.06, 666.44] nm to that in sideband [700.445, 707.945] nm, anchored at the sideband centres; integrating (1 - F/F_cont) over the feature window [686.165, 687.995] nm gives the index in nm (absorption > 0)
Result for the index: 0.02 nm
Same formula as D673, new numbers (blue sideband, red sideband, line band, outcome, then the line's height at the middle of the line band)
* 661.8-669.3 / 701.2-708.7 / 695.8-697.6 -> 0.011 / 4.35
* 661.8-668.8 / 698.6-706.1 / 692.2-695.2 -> 0.001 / 4.35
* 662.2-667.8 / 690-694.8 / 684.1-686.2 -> 0.014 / 4.35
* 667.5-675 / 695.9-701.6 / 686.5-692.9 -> 0.003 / 4.31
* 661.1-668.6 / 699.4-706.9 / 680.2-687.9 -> 0.014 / 4.38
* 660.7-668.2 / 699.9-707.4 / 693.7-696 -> -0.006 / 4.34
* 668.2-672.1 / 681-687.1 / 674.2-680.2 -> 0.007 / 4.36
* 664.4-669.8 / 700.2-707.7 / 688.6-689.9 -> 0.017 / 4.36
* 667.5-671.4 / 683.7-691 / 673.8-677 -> 0.024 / 4.39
